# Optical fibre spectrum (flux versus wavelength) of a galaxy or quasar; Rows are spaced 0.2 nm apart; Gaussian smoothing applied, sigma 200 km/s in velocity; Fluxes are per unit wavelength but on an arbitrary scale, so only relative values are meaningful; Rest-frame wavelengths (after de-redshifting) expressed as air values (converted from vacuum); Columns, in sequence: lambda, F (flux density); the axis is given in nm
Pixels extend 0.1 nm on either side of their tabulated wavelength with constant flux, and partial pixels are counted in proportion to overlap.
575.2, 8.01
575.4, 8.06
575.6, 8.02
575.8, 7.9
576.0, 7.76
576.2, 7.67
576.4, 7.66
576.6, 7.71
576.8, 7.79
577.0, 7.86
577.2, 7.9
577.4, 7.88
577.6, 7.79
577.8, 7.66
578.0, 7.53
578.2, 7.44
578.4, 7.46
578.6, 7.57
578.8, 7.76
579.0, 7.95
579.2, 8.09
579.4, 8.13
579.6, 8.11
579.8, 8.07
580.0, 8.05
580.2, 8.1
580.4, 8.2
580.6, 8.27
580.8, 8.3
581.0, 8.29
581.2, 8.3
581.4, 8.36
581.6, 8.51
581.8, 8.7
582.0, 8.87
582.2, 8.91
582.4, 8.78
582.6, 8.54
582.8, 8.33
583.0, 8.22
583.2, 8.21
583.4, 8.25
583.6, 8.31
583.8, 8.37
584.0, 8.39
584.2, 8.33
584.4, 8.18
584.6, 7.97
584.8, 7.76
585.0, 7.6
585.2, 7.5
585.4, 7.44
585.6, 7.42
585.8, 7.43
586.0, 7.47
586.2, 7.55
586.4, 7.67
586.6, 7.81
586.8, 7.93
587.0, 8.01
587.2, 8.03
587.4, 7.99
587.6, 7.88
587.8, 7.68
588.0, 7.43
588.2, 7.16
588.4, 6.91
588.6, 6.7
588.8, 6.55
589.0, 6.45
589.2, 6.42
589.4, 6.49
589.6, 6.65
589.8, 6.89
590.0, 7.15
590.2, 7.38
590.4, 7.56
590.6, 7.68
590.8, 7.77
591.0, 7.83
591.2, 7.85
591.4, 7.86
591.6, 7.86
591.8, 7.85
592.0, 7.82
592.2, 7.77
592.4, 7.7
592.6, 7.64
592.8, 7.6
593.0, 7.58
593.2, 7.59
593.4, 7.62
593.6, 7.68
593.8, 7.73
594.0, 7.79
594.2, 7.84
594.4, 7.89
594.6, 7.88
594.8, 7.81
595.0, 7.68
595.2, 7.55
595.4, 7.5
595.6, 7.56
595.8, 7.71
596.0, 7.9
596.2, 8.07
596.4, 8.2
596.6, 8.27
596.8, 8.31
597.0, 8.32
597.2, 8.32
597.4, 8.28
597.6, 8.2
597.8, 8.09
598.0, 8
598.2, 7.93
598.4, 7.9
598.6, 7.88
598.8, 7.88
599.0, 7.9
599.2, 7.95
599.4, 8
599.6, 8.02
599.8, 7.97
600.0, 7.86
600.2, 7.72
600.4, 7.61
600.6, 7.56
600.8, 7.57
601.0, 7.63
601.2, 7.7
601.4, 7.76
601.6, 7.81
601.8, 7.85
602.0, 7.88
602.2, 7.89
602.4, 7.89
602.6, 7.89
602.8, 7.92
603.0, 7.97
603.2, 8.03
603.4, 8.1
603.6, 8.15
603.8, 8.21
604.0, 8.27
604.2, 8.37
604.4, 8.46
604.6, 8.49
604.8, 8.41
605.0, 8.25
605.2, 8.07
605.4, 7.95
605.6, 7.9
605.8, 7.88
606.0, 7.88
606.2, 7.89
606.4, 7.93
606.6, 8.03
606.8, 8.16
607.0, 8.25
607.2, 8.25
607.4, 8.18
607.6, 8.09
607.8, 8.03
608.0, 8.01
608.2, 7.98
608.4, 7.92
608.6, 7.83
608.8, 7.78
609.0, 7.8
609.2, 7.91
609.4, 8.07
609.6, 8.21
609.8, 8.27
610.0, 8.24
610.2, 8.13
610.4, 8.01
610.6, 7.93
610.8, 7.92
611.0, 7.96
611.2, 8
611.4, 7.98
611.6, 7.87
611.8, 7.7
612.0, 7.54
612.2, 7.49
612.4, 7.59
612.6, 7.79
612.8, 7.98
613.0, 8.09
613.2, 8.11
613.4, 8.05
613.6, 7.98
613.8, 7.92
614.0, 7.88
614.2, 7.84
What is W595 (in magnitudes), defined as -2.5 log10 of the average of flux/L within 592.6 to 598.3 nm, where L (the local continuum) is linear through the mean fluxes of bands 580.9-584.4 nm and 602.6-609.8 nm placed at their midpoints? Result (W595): 0.05 mag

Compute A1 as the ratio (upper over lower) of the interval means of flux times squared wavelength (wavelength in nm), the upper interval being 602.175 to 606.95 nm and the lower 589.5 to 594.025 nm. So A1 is 1.11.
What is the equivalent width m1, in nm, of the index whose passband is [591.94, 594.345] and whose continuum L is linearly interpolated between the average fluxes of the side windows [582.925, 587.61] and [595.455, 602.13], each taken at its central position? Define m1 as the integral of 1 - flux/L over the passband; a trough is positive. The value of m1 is 0.07 nm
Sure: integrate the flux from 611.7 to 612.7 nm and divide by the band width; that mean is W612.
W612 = 7.62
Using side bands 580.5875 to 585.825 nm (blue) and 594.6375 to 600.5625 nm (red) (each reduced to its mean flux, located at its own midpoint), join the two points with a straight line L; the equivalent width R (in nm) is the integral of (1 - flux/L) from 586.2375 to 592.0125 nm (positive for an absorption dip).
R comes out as 0.49 nm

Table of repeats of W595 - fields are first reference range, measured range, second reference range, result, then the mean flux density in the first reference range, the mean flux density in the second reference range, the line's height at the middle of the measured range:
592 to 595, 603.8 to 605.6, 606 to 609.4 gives -0.042 mag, 7.72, 8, 7.94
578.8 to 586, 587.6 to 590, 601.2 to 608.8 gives 0.177 mag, 8.16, 8.04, 8.13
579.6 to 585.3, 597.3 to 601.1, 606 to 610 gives 0.030 mag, 8.27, 8.03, 8.11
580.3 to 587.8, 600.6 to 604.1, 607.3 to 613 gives 0.012 mag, 8.1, 7.94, 7.99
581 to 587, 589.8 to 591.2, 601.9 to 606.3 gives 0.079 mag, 8.11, 8.08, 8.1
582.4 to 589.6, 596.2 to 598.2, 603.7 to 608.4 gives -0.037 mag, 7.67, 8.12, 7.92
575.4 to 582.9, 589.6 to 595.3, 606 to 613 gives 0.050 mag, 8.06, 7.96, 8.02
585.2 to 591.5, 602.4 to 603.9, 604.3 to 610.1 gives -0.014 mag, 7.39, 8.07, 7.93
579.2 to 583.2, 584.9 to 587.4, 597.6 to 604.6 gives 0.080 mag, 8.36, 7.94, 8.26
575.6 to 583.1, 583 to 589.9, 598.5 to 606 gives 0.065 mag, 8.06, 7.96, 8.03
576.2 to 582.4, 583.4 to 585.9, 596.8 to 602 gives 0.014 mag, 8.05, 7.92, 8.01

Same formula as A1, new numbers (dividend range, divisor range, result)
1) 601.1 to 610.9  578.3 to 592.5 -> 1.10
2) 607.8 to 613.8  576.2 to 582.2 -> 1.10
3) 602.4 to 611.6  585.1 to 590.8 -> 1.17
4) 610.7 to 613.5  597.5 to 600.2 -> 1.03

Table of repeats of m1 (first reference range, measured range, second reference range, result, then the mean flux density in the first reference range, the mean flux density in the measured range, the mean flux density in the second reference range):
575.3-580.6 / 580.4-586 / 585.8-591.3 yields -0.42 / 7.86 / 8.19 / 7.37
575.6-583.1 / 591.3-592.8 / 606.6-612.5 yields 0.05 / 8.06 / 7.77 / 7.97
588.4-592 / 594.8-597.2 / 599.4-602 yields -0.13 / 7.24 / 7.93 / 7.77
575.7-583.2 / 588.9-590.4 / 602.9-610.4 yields 0.23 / 8.07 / 6.83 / 8.09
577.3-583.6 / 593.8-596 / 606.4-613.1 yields 0.09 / 8.15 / 7.73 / 7.97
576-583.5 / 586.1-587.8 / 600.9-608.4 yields 0.05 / 8.08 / 7.85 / 8.04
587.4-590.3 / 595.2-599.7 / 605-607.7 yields -0.29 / 7.02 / 8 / 8.04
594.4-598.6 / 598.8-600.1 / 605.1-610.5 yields 0.01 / 7.97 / 7.94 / 8.02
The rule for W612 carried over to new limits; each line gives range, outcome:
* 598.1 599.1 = 7.9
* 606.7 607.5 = 8.21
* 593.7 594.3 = 7.79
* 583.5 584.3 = 8.35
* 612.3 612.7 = 7.69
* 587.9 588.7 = 7.05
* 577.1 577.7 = 7.86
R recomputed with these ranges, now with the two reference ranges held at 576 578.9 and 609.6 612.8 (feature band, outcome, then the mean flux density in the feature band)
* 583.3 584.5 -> -0.089 nm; 8.3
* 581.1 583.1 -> -0.215 nm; 8.55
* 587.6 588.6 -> 0.060 nm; 7.29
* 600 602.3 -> 0.033 nm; 7.73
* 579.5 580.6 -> -0.059 nm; 8.12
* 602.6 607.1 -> -0.140 nm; 8.11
